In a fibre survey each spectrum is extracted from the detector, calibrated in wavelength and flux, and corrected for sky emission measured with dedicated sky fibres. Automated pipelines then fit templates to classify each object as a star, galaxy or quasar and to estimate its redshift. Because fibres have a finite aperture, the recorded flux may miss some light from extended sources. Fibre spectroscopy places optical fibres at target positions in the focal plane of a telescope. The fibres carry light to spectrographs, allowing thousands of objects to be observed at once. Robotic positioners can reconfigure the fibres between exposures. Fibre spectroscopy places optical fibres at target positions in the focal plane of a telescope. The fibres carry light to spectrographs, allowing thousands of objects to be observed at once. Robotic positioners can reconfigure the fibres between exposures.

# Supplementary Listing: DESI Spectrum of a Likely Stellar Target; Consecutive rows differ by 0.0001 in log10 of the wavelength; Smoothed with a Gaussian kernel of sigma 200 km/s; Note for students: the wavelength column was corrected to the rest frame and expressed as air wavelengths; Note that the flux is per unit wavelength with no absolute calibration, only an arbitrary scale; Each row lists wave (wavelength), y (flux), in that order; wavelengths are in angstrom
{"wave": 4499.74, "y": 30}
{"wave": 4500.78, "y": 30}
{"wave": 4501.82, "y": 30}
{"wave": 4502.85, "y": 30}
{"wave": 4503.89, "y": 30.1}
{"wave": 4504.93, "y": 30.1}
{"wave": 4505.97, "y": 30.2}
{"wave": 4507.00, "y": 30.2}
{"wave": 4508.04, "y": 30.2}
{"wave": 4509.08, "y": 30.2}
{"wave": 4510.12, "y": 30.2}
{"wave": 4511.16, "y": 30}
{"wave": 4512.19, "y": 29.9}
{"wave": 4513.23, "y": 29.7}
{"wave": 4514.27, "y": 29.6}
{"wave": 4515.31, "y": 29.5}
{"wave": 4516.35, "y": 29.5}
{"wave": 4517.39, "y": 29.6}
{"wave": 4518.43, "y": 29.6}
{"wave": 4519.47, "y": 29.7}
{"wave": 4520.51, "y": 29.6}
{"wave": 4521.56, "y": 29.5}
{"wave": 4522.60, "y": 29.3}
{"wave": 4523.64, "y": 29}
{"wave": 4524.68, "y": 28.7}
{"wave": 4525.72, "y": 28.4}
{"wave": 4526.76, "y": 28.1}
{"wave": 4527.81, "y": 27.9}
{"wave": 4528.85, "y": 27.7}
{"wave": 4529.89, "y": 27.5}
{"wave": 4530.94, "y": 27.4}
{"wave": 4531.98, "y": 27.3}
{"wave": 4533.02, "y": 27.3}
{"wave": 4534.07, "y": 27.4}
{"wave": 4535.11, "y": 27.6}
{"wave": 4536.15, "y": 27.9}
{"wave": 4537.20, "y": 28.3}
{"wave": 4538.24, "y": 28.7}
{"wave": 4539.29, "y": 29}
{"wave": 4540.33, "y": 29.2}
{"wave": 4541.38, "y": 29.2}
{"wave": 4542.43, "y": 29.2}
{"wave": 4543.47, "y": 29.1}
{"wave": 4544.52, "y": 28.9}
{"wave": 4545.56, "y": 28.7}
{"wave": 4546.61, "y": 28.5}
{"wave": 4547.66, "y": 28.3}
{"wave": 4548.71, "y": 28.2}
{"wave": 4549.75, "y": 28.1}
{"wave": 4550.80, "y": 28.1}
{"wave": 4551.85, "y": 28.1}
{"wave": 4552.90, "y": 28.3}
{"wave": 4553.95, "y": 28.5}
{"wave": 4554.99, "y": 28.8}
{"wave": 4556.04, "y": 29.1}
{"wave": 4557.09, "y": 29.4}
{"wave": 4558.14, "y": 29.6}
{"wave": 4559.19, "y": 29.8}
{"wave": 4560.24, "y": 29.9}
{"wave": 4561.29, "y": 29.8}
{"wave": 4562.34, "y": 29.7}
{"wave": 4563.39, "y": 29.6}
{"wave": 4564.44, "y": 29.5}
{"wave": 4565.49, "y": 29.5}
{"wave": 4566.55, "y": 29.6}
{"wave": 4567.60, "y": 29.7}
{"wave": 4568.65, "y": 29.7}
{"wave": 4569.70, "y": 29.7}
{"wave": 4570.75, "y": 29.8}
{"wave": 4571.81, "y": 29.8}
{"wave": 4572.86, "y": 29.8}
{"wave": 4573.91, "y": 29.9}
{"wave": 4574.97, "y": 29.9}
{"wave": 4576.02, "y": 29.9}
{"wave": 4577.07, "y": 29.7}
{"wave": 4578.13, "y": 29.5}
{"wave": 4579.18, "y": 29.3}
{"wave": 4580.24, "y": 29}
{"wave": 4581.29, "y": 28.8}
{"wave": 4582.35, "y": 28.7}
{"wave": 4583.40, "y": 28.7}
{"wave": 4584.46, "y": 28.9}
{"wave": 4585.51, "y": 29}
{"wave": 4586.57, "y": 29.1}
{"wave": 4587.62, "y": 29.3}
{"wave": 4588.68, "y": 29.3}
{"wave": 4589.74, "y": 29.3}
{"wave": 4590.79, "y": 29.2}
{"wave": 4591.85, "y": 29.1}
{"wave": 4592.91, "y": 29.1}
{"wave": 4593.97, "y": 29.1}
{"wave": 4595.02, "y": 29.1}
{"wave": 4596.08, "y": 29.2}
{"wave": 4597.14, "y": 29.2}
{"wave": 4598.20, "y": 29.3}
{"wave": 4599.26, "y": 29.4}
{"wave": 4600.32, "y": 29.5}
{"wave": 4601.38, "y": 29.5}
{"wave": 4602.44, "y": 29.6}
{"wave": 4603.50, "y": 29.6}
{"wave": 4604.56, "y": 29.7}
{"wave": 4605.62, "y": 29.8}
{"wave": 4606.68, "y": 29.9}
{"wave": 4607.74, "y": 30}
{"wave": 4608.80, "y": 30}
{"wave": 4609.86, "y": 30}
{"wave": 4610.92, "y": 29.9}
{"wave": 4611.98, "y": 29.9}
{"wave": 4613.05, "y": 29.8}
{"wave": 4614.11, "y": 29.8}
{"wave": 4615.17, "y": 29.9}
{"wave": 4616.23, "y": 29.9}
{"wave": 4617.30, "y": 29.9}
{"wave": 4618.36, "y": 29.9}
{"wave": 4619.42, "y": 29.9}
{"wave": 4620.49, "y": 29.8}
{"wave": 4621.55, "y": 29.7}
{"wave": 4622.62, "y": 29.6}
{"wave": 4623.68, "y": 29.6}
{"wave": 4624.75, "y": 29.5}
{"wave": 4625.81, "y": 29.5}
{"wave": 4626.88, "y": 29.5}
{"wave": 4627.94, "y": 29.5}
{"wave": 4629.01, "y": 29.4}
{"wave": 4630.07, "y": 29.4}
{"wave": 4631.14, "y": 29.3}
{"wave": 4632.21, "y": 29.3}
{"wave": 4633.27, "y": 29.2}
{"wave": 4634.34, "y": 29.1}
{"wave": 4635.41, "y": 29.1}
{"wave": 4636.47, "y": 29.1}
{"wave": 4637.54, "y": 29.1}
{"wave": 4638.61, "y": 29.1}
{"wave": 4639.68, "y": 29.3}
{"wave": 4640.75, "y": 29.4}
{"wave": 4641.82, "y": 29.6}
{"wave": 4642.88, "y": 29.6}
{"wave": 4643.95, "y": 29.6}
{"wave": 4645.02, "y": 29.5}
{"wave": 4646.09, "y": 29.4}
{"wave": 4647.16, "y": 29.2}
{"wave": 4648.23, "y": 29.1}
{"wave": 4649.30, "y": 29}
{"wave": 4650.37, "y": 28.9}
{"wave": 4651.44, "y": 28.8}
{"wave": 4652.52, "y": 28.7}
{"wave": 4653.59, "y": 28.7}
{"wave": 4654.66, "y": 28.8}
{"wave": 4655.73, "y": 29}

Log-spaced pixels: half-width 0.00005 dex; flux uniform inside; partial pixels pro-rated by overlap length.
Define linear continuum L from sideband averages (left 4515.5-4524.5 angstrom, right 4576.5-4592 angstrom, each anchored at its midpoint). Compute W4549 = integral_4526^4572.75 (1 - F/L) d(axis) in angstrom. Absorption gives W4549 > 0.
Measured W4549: 0.8 angstrom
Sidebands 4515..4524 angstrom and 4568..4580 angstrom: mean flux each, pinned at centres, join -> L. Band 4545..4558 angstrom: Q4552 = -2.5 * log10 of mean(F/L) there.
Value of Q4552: 0.04 mag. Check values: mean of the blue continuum 29.5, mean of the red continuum 29.7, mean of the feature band 28.6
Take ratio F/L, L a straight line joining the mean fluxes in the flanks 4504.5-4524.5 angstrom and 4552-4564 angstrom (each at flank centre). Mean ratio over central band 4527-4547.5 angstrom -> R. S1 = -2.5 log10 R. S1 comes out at 0.05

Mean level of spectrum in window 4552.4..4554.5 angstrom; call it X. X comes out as 28.5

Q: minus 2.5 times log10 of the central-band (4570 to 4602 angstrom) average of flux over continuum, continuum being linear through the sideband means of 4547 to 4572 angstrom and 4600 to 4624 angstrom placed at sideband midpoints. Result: 0.007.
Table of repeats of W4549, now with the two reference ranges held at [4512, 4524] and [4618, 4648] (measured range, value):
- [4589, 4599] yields 0.1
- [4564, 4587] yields 0.0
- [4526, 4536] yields 0.6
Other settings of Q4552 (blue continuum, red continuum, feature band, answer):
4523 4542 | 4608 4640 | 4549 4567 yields -0.022 mag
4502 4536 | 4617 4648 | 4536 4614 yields 0.000 mag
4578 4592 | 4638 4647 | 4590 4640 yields -0.009 mag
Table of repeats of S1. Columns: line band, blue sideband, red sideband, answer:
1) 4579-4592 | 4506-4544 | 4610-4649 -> 0.01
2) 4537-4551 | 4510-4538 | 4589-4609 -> 0.01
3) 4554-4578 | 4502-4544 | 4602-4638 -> -0.01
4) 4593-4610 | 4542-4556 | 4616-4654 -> -0.02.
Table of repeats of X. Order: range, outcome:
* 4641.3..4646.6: 29.6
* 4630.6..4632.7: 29.2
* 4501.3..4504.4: 30.1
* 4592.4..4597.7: 29.1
